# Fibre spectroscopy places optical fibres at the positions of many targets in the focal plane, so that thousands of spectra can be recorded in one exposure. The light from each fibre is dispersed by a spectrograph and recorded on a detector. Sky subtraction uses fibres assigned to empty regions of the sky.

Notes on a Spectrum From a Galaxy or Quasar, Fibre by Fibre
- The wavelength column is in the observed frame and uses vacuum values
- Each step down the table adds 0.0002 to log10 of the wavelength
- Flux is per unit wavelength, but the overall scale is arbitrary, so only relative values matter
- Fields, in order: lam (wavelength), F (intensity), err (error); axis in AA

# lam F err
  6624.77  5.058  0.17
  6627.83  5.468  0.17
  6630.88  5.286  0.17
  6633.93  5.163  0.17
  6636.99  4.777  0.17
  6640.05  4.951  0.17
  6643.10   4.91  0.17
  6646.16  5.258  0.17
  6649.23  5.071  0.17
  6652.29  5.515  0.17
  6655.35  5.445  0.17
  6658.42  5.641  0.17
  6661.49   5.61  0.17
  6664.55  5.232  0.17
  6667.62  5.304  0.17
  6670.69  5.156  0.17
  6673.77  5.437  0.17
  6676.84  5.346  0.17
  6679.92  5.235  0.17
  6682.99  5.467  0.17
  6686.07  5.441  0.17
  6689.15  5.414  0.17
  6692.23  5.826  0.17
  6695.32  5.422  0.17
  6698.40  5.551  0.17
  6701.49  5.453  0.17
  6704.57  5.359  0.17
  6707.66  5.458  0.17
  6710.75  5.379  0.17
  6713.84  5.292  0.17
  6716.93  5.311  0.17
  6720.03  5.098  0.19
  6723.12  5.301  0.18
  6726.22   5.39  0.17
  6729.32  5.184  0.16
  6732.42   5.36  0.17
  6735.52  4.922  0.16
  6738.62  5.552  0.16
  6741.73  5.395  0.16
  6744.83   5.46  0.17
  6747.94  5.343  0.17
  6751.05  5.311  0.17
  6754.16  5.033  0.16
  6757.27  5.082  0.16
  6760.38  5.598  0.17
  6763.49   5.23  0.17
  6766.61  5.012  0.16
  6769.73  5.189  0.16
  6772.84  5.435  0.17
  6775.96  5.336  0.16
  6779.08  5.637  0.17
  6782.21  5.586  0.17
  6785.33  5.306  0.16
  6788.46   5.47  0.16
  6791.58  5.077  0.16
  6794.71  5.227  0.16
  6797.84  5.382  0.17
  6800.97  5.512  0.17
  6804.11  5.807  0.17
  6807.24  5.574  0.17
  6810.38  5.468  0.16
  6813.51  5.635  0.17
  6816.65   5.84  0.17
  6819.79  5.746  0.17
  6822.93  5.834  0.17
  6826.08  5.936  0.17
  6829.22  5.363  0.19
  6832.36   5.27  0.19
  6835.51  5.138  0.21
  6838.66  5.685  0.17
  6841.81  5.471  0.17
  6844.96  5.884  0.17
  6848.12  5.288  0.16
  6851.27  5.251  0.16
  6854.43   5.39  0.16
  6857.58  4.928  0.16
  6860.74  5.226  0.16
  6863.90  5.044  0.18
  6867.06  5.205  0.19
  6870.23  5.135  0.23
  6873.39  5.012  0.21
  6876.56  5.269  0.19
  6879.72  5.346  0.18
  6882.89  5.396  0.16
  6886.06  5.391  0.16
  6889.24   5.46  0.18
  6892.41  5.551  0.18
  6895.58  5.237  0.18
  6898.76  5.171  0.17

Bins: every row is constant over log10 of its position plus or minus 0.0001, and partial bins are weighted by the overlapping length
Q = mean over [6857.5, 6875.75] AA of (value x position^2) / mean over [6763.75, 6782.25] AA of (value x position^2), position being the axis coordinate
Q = 0.98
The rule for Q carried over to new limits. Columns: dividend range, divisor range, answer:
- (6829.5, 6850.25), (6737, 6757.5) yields 1.05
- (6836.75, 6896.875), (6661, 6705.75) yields 1.04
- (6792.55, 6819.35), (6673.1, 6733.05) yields 1.06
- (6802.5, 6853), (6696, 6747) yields 1.08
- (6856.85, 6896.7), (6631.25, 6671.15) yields 1.07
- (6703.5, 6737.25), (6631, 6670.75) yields 1.03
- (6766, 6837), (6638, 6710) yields 1.06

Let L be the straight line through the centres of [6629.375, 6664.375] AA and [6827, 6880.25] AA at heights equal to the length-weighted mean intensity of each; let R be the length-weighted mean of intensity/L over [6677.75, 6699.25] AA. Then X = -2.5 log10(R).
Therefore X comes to -0.04 mag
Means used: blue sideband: 5.24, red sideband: 5.3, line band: 5.47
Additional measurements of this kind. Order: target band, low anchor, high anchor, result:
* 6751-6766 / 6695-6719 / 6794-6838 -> 0.05 mag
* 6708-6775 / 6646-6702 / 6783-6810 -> 0.03 mag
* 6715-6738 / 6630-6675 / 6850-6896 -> 0.00 mag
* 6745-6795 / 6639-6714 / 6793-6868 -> 0.02 mag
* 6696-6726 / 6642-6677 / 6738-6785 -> 0.00 mag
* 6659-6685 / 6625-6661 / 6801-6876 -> -0.02 mag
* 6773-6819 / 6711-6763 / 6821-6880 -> -0.03 mag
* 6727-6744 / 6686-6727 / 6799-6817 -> 0.03 mag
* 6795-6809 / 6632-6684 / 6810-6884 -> -0.03 mag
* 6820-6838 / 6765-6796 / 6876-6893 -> -0.03 mag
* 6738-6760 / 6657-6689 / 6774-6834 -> 0.03 mag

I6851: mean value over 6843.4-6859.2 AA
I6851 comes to 5.35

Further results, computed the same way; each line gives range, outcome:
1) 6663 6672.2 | 5.24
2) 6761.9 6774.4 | 5.22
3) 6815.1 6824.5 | 5.81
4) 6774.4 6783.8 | 5.52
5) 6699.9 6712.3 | 5.41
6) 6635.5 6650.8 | 5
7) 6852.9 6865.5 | 5.15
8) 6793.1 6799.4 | 5.3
